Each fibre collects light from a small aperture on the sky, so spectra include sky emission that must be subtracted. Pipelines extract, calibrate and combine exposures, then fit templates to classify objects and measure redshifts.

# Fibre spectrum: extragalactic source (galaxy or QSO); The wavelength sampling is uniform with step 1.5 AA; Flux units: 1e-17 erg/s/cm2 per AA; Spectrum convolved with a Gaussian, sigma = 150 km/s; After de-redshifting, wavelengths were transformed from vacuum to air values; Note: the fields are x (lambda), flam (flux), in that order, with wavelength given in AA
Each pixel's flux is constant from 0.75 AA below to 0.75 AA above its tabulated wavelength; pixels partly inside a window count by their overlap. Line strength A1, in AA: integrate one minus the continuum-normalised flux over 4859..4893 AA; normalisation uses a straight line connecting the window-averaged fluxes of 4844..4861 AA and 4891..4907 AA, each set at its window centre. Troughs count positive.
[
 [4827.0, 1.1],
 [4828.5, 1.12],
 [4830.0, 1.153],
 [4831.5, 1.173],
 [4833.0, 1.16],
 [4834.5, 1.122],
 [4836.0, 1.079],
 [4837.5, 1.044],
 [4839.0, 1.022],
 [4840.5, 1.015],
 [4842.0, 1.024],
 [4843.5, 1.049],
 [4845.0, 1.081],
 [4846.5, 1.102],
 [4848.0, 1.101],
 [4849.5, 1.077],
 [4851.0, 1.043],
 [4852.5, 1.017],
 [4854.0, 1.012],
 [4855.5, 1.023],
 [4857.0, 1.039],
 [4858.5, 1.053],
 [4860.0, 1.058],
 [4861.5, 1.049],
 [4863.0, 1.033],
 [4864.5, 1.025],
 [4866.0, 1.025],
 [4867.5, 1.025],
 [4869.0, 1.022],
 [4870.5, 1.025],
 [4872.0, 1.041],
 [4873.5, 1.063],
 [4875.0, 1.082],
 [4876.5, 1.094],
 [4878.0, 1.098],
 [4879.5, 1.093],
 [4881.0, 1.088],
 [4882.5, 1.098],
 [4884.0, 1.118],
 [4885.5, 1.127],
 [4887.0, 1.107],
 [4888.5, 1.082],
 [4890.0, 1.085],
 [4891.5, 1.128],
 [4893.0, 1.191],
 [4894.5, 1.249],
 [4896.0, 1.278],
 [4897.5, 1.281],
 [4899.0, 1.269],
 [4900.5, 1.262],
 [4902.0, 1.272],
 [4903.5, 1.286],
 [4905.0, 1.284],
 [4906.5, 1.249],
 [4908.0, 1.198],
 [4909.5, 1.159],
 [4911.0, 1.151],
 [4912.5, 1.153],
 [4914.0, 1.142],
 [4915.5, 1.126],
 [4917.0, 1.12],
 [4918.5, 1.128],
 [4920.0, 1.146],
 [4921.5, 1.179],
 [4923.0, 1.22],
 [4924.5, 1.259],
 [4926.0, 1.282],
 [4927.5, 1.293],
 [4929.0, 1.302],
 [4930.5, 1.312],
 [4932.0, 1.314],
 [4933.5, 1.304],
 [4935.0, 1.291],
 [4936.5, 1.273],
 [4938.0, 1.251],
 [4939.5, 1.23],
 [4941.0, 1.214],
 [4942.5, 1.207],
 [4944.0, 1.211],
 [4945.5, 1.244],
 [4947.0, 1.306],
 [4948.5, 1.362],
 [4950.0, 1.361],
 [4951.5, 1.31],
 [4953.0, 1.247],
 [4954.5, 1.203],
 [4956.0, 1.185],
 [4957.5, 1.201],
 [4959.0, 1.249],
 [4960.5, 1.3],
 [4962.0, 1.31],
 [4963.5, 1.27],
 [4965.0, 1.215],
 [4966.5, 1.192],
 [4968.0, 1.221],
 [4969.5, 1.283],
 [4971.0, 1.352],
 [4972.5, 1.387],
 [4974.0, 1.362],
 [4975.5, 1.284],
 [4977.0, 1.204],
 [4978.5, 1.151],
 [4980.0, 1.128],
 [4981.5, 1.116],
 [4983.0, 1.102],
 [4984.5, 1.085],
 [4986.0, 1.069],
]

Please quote 2.4 AA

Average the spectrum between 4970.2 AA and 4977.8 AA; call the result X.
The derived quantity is 1.32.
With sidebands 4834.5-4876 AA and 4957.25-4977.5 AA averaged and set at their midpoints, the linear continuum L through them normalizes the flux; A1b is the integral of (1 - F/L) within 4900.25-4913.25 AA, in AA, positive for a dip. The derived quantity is -0.8 AA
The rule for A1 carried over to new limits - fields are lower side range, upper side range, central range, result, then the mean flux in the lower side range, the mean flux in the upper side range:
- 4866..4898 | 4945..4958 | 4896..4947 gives -1.36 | 1.11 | 1.27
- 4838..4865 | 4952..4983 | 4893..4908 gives -1.79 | 1.05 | 1.24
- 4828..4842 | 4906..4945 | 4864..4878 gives 1.18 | 1.09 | 1.22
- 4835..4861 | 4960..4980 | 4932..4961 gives -0.89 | 1.05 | 1.27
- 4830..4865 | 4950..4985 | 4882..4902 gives -0.92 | 1.06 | 1.24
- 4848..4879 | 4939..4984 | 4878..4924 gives -2.12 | 1.05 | 1.25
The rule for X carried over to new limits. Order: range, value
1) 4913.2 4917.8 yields 1.13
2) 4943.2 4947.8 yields 1.25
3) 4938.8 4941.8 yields 1.22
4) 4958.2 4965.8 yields 1.27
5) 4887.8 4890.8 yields 1.08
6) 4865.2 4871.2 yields 1.02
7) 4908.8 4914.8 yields 1.15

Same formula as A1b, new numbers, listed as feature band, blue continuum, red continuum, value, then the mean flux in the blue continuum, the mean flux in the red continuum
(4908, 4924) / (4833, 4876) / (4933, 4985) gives 0.1 AA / 1.05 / 1.25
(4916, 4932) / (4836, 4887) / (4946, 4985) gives -0.8 AA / 1.06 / 1.25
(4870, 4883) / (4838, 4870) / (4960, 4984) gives 0.0 AA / 1.04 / 1.24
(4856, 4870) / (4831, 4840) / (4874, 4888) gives 0.8 AA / 1.1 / 1.1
